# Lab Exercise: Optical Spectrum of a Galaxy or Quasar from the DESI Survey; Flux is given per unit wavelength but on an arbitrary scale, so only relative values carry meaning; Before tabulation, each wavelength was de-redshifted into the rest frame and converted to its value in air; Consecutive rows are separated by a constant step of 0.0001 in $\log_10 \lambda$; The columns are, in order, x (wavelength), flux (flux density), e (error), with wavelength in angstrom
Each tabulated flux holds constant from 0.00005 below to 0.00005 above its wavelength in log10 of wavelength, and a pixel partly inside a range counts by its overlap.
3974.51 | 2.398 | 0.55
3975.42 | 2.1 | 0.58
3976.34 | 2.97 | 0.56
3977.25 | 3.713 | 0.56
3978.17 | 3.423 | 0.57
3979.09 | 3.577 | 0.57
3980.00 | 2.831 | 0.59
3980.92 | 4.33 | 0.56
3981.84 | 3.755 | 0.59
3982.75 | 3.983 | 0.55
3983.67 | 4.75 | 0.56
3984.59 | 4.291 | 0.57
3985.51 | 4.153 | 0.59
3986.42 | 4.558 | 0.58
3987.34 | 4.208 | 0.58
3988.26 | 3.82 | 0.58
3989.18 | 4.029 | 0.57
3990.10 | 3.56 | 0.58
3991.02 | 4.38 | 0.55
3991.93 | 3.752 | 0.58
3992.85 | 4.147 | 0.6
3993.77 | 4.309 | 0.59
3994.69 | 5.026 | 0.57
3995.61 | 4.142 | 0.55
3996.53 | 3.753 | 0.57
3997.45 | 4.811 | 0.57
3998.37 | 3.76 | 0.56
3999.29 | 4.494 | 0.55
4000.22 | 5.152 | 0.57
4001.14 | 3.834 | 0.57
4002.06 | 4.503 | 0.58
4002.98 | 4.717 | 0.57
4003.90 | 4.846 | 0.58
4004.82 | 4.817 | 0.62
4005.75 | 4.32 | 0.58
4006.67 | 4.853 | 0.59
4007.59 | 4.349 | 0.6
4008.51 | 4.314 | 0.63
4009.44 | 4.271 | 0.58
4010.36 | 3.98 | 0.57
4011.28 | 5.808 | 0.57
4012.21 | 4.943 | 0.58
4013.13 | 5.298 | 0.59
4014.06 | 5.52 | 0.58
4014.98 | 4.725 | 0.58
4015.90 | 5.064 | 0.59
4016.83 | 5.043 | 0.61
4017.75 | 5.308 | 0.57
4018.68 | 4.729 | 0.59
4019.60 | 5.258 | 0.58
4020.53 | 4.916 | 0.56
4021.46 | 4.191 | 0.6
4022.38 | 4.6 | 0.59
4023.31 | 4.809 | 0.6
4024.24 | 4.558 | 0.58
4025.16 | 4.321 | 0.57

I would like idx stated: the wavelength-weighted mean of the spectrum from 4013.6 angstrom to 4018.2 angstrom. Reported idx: 5.14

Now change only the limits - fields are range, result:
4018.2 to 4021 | 4.95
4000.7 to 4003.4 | 4.35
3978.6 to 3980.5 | 3.23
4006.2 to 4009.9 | 4.45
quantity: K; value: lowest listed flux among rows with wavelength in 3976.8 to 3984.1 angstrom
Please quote 2.831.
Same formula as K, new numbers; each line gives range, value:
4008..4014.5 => 3.98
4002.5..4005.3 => 4.717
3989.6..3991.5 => 3.56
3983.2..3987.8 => 4.153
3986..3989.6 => 3.82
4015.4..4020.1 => 4.729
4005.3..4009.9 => 4.271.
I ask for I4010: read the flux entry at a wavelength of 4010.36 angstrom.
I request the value 3.98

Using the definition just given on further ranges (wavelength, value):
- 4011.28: 5.808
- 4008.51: 4.314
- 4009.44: 4.271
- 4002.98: 4.717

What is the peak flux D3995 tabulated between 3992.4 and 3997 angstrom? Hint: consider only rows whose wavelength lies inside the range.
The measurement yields 5.026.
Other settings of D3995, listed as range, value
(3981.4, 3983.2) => 3.983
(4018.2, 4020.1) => 5.258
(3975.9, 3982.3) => 4.33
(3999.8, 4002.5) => 5.152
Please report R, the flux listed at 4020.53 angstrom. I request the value 4.916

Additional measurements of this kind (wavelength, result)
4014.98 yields 4.725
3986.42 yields 4.558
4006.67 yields 4.853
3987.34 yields 4.208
